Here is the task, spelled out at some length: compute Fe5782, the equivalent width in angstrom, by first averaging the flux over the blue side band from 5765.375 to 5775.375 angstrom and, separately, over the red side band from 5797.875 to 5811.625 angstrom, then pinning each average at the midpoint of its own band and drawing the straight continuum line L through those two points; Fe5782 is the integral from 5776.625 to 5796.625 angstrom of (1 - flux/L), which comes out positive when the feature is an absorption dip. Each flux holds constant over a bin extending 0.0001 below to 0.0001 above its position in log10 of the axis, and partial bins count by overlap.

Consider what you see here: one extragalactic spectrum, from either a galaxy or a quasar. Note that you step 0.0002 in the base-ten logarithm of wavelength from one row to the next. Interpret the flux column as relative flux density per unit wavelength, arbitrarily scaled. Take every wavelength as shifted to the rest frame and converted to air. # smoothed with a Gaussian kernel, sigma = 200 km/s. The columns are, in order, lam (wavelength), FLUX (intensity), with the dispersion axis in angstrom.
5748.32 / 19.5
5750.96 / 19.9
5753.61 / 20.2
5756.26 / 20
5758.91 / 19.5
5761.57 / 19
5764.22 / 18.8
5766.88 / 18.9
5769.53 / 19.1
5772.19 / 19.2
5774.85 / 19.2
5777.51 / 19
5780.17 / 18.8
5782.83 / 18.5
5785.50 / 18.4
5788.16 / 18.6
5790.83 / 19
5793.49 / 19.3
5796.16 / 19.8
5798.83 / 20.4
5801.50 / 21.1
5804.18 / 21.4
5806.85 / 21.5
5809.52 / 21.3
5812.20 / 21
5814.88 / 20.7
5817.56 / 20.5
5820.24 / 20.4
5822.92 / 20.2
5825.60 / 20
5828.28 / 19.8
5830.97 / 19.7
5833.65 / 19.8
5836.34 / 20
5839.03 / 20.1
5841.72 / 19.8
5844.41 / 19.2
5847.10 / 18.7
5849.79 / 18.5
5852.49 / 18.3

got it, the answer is 1.17 angstrom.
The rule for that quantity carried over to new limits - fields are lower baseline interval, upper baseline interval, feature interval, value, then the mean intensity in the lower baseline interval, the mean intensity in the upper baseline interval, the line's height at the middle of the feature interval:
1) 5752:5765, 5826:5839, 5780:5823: -0.8 angstrom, 19.5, 19.9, 19.7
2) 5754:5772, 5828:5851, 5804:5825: -1.5 angstrom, 19.3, 19.5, 19.4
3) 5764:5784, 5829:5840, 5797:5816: -1.5 angstrom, 19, 19.9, 19.4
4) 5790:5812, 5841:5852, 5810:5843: -0.9 angstrom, 20.5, 18.9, 19.6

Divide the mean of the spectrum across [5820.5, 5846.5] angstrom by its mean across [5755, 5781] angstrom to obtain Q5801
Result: 1.04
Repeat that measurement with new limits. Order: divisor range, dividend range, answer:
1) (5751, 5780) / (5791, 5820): 1.07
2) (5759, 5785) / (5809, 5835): 1.07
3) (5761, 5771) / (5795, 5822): 1.10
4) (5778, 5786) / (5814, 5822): 1.10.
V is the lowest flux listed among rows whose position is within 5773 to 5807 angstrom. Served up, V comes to 18.4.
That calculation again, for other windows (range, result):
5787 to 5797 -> 18.6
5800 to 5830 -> 19.8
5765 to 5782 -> 18.8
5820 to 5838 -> 19.7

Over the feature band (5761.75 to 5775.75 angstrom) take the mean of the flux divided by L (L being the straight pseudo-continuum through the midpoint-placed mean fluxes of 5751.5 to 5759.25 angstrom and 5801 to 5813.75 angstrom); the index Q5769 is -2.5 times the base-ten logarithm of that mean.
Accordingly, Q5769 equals 0.07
